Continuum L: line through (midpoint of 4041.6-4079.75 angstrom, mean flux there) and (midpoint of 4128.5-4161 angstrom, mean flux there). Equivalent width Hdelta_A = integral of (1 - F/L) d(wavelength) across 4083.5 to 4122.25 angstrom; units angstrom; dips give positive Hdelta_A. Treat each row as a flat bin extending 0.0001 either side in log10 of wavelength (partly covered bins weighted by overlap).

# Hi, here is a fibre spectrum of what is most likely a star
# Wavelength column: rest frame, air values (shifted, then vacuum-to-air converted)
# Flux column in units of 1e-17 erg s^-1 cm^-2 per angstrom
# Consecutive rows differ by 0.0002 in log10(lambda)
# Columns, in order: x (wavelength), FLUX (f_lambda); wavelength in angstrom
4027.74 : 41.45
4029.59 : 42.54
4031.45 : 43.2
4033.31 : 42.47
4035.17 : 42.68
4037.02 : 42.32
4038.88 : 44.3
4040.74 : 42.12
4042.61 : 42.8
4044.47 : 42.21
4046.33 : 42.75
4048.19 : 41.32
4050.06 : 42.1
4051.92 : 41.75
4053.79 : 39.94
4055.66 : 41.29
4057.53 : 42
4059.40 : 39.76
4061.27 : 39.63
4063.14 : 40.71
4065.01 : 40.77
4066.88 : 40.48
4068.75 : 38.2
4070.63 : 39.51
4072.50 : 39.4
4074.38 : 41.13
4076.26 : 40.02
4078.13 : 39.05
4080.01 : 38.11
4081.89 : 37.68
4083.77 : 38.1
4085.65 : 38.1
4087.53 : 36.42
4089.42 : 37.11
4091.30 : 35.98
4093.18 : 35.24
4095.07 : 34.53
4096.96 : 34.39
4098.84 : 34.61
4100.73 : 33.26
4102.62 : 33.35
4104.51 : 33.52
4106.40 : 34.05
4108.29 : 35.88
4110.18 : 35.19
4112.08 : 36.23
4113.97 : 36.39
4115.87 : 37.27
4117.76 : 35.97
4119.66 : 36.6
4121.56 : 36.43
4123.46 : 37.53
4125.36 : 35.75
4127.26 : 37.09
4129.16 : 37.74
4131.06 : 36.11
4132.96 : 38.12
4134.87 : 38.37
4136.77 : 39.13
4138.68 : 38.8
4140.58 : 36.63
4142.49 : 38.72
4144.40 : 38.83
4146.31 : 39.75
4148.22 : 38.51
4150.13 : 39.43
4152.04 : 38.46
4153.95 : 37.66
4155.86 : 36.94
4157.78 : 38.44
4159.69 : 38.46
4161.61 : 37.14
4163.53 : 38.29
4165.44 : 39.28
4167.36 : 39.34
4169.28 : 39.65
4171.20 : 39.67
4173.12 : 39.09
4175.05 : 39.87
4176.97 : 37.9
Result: 3.8 angstrom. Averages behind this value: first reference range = 40.7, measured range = 35.6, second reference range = 38.2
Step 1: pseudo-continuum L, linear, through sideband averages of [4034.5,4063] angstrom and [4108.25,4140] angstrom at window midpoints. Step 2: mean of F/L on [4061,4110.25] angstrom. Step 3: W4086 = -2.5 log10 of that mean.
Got 0.06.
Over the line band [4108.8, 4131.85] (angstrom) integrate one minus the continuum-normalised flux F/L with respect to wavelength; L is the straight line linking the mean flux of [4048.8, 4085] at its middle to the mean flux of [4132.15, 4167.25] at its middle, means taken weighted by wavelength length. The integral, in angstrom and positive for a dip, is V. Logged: 1.4 angstrom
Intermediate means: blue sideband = 40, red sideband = 38.4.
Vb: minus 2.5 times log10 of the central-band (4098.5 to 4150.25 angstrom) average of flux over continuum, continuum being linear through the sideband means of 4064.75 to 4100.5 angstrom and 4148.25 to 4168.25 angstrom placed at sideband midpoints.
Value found 0.04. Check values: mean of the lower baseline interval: 37.7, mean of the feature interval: 36.7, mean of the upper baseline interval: 38.4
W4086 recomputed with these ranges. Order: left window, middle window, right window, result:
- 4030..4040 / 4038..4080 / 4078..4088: -0.01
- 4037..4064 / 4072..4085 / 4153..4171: 0.05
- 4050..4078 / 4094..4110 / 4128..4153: 0.15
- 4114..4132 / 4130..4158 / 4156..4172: -0.02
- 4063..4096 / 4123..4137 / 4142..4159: 0.03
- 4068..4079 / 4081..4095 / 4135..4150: 0.07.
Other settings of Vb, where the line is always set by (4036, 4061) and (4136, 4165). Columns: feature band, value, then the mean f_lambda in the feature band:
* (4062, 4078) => 0.03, 40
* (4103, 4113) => 0.14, 34.9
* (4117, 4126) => 0.08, 36.5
